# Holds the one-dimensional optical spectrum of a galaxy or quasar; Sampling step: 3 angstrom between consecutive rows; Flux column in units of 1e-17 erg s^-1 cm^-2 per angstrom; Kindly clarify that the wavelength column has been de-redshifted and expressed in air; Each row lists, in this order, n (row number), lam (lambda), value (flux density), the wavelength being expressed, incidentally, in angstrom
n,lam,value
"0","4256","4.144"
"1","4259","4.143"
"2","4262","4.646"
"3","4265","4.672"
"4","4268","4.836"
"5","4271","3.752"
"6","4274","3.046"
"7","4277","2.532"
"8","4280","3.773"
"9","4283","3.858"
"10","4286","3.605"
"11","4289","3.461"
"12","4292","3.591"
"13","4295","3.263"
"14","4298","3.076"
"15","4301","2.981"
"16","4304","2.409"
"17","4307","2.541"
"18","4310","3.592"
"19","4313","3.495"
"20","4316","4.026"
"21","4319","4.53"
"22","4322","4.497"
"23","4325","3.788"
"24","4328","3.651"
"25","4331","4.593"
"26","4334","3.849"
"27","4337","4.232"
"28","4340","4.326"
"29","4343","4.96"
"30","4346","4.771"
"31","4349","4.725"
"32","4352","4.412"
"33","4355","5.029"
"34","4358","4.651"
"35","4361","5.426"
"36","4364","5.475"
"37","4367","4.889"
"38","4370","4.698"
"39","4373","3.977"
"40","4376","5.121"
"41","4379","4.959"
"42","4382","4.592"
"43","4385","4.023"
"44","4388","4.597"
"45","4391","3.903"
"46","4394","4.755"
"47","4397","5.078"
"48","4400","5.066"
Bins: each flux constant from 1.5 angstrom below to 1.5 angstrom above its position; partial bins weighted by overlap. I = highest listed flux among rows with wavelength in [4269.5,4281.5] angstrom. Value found 3.773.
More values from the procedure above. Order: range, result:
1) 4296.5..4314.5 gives 3.592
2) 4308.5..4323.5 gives 4.53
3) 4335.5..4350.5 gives 4.96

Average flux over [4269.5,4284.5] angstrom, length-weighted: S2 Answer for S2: 3.39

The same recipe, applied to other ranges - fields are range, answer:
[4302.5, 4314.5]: 3.01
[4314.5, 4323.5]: 4.35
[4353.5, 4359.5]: 4.84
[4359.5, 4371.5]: 5.12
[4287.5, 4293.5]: 3.53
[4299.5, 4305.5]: 2.69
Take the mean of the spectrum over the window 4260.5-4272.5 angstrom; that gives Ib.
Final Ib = 4.48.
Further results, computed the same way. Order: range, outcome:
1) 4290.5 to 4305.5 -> 3.06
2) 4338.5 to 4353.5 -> 4.64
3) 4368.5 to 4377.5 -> 4.6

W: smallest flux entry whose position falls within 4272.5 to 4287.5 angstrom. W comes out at 2.532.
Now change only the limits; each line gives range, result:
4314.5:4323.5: 4.026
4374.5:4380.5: 4.959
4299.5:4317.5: 2.409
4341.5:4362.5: 4.412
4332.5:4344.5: 3.849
